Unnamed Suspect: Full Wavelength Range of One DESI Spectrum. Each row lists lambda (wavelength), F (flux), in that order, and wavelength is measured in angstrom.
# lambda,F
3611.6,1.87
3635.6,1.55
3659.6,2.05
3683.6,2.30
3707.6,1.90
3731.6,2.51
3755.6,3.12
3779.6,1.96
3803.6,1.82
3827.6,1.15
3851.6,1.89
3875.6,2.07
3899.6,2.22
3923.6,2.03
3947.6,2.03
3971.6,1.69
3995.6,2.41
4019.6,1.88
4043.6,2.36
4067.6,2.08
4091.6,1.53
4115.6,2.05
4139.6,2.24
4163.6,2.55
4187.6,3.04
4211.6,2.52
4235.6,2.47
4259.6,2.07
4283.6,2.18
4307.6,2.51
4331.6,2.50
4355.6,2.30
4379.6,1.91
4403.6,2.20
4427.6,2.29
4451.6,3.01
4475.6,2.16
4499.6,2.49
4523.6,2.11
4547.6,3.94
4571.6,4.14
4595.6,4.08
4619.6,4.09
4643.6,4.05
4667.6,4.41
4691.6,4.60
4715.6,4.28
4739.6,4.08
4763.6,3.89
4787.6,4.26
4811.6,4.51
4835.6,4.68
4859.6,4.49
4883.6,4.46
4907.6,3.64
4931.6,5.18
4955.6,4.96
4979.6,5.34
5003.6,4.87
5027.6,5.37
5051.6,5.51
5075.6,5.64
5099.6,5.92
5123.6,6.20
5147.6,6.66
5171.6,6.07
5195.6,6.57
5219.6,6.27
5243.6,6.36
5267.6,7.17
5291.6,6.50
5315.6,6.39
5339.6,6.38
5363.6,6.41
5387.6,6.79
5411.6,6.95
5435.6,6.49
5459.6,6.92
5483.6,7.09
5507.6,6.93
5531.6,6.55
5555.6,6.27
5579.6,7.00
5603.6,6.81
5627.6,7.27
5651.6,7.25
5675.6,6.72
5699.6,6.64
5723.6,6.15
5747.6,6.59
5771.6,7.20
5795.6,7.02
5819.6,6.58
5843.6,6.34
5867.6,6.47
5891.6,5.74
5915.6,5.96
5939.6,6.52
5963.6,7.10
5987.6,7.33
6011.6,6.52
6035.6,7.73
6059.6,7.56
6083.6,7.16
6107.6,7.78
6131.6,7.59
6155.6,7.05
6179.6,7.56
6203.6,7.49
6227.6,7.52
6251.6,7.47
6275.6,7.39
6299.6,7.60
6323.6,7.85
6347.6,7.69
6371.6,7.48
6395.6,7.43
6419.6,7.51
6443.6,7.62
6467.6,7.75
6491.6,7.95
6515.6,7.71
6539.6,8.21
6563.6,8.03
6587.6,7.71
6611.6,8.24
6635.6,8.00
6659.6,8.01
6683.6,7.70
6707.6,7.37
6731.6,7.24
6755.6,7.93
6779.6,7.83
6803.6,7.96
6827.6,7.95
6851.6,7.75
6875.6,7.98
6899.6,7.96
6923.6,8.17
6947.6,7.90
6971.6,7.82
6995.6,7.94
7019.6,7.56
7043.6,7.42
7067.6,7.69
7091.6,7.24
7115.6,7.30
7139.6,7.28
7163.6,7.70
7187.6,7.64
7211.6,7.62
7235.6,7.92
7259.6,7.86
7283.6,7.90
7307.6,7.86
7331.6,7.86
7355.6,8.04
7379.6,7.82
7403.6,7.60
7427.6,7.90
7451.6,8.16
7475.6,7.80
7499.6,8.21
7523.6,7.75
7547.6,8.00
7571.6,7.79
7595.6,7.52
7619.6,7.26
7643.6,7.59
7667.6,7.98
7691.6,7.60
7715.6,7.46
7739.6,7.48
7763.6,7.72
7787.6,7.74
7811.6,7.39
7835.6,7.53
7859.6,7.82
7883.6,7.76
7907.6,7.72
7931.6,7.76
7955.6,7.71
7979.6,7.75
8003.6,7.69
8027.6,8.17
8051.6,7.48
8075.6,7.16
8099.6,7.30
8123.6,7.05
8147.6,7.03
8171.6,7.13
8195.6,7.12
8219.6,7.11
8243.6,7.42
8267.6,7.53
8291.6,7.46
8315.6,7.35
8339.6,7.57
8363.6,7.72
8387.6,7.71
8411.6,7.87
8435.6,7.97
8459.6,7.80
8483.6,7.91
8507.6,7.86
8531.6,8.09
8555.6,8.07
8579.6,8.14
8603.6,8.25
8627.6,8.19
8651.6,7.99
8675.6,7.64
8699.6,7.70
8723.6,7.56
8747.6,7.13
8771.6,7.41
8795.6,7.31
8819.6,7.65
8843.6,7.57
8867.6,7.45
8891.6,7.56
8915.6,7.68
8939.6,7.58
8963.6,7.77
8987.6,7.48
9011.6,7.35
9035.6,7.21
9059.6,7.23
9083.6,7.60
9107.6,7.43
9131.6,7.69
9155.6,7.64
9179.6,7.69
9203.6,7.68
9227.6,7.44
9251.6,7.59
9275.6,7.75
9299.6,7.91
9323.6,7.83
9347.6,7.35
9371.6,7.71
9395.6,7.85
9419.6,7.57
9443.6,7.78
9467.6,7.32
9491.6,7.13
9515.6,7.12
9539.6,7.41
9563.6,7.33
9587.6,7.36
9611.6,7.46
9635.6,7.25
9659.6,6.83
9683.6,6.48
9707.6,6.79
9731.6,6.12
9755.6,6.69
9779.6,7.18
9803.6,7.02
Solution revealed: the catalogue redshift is 0.14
